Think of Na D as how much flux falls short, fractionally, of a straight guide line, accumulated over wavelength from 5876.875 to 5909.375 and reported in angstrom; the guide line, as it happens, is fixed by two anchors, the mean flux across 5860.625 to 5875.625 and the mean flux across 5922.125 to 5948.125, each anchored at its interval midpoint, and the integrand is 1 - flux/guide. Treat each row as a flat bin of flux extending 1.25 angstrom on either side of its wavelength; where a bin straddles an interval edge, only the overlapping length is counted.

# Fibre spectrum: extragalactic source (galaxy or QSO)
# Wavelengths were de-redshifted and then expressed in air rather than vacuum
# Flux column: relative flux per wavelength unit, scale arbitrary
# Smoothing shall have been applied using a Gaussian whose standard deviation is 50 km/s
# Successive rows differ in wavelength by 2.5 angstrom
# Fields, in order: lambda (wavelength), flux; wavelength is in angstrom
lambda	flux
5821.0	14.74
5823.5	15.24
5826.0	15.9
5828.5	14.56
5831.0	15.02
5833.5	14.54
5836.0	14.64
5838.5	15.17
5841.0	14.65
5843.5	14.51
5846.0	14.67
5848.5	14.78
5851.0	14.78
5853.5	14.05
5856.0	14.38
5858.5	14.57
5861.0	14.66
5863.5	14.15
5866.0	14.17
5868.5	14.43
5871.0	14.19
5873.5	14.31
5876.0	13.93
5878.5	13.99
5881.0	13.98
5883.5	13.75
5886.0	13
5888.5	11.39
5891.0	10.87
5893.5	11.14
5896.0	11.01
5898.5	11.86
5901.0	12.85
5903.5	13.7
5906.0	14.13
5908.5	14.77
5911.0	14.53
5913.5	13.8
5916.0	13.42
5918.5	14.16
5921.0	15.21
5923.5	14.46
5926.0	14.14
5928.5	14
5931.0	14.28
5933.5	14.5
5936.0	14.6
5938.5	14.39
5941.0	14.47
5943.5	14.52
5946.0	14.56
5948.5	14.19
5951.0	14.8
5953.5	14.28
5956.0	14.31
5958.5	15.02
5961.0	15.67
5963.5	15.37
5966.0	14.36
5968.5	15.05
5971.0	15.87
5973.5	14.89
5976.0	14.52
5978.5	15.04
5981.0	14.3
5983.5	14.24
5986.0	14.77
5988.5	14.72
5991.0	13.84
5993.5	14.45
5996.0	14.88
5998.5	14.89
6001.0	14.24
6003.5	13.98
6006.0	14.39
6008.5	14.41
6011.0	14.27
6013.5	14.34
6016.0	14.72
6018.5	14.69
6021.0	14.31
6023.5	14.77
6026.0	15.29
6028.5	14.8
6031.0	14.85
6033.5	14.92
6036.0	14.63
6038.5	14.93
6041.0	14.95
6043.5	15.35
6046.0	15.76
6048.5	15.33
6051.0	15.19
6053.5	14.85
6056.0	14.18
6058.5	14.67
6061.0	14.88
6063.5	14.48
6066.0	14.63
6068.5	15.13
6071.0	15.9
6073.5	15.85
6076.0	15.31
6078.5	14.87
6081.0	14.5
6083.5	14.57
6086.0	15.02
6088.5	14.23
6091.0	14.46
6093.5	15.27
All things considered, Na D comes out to 3.5 angstrom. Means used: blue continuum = 14.3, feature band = 12.8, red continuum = 14.4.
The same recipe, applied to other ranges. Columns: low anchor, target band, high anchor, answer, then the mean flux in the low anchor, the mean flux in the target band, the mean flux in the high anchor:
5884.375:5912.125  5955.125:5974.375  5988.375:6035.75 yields -1.8 angstrom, 12.7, 15.1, 14.6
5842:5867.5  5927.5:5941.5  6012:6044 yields 0.2 angstrom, 14.5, 14.4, 14.8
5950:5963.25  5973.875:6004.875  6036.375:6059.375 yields 0.9 angstrom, 14.9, 14.5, 15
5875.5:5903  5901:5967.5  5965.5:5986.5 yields -3.5 angstrom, 12.5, 14.4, 14.8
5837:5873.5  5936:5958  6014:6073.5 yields 0.4 angstrom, 14.5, 14.5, 14.9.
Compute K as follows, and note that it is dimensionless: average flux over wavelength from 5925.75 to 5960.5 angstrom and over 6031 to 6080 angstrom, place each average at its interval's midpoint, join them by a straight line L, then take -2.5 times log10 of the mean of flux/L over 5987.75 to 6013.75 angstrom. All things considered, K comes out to 0.027 mag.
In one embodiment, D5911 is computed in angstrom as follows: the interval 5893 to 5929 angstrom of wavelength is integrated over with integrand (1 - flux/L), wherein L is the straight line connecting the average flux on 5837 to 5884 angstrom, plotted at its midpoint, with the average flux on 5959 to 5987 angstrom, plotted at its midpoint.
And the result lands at 2.6 angstrom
